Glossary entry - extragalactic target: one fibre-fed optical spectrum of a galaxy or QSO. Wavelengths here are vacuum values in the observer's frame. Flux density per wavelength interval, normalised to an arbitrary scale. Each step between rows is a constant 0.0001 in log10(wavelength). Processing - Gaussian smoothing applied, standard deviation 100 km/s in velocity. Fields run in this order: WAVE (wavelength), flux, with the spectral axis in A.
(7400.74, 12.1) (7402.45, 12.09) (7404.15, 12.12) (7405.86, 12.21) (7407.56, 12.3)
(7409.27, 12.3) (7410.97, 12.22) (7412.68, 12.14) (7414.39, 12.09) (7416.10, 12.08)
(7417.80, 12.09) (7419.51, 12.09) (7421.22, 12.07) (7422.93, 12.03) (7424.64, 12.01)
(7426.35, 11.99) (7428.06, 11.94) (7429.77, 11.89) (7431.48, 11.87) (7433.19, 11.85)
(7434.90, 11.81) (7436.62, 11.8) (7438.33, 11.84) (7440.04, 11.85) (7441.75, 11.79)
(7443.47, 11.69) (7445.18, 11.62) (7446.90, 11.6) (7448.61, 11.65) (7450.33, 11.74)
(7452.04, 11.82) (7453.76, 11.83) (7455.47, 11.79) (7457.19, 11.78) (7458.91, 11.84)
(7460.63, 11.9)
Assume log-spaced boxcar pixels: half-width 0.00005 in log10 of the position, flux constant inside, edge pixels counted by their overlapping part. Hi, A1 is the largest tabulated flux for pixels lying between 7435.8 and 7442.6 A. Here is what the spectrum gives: 11.85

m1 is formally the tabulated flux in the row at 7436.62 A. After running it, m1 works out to 11.8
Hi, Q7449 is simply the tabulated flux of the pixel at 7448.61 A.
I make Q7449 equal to 11.65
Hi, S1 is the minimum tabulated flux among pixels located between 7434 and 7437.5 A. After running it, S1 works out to 11.8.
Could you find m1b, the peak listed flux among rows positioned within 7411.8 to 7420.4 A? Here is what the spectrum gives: 12.14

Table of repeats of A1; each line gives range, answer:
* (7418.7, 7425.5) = 12.09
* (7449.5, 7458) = 11.83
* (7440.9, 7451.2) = 11.79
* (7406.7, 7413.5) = 12.3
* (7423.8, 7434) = 12.01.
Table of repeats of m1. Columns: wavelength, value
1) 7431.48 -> 11.87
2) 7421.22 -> 12.07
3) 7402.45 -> 12.09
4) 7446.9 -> 11.6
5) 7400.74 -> 12.1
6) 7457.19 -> 11.78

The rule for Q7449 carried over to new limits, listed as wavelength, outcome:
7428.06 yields 11.94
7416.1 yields 12.08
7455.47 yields 11.79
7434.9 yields 11.81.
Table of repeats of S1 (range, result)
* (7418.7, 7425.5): 12.01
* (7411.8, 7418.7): 12.08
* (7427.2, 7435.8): 11.81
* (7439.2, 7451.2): 11.6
